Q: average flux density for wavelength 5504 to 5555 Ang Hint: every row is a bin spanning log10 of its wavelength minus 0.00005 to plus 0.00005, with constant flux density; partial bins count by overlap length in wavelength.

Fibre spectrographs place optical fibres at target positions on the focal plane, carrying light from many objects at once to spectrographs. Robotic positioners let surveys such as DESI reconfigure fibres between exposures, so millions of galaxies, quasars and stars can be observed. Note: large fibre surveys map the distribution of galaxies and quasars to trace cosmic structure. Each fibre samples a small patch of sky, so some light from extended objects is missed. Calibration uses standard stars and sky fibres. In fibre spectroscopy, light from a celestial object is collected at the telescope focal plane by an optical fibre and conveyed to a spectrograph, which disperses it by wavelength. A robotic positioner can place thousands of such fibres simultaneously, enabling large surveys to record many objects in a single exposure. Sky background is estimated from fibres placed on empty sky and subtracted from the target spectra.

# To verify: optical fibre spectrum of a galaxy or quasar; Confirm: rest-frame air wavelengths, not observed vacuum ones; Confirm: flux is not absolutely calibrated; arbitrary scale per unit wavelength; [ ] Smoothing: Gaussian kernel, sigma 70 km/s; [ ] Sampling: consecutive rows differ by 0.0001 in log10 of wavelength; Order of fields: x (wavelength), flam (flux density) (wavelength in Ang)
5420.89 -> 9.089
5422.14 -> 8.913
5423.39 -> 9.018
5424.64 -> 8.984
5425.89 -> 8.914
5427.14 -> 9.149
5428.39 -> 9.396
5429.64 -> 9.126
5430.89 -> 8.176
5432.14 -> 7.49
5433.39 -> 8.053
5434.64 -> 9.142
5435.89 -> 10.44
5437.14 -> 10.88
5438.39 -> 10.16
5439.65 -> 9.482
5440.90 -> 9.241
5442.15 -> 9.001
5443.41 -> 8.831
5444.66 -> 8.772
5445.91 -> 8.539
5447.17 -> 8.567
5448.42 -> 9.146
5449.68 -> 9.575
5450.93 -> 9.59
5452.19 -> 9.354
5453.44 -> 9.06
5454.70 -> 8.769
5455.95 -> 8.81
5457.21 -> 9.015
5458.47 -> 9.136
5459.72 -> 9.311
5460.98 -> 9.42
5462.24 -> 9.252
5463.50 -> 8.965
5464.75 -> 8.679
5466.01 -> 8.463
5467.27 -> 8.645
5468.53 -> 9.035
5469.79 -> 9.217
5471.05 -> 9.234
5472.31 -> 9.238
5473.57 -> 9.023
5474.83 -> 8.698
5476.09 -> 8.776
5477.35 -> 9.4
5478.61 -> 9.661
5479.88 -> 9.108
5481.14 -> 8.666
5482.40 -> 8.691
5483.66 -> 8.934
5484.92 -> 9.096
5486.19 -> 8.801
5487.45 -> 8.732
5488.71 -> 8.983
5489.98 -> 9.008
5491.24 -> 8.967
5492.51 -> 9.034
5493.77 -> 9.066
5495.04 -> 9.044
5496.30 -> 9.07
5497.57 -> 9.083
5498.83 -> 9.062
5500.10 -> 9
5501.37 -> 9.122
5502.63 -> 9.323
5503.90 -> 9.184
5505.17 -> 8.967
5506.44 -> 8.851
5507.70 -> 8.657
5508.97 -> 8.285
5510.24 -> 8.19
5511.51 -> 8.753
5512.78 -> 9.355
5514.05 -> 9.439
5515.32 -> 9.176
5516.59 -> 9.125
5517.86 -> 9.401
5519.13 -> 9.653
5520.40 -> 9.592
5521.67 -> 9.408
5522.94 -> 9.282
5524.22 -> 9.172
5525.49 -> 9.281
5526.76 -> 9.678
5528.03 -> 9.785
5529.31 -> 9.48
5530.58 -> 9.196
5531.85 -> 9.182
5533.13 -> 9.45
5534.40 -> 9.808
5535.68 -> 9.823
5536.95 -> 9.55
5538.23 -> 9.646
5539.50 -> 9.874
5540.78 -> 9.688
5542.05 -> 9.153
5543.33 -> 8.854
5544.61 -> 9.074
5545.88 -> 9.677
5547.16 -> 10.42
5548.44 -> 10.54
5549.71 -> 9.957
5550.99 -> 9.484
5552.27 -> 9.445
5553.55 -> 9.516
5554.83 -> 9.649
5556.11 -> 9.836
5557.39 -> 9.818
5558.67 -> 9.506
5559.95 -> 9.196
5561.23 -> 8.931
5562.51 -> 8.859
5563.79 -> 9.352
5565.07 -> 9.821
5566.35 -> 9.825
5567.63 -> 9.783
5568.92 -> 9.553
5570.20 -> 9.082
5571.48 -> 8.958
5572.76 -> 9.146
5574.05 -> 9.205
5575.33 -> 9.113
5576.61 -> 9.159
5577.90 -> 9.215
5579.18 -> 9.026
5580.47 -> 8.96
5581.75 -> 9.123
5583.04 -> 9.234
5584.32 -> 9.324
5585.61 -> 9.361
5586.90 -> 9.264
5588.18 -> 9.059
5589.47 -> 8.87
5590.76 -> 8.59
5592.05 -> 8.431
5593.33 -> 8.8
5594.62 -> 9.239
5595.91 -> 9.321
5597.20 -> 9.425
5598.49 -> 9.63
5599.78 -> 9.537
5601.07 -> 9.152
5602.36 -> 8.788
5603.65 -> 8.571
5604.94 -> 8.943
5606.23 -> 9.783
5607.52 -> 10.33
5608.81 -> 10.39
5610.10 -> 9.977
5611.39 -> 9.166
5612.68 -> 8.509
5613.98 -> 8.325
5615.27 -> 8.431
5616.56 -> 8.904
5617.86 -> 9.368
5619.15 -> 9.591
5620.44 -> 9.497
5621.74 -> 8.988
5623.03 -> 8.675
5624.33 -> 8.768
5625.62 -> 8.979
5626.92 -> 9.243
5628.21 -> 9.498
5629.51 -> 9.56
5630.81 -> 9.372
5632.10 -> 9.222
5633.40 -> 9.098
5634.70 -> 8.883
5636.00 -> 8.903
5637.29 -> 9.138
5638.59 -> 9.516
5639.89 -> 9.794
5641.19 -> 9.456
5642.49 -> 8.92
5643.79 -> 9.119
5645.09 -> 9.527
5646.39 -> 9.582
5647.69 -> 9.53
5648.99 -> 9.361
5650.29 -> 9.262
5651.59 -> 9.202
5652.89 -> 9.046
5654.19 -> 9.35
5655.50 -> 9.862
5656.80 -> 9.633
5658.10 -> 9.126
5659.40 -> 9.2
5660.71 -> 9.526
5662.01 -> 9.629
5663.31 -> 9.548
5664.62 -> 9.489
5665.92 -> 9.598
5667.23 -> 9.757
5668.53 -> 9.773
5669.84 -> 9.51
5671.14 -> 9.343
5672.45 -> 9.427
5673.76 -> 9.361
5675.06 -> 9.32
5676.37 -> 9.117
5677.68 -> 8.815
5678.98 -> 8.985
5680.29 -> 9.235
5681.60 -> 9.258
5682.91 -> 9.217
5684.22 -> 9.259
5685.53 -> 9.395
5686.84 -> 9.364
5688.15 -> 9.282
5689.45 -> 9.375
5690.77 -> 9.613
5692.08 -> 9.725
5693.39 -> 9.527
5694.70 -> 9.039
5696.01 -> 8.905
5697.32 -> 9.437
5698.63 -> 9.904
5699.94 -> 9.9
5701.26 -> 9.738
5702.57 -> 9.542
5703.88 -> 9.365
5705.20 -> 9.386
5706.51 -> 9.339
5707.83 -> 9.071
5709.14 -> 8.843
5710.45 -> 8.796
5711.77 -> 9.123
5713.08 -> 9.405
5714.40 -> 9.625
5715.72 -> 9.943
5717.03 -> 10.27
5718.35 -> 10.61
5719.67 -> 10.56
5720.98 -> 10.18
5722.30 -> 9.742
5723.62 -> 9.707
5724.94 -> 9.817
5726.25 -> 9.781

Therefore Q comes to 9.38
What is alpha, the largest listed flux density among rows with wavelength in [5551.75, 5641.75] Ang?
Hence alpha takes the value 10.39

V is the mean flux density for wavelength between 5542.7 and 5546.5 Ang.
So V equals 9.21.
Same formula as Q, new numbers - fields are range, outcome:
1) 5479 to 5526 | 9.04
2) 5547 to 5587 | 9.42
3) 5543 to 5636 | 9.28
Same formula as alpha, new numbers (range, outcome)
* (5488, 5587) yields 10.54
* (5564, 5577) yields 9.825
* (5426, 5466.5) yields 10.88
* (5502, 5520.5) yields 9.653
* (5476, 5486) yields 9.661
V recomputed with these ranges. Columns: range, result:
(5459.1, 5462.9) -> 9.31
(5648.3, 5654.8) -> 9.25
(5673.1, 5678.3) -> 9.15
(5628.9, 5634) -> 9.31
